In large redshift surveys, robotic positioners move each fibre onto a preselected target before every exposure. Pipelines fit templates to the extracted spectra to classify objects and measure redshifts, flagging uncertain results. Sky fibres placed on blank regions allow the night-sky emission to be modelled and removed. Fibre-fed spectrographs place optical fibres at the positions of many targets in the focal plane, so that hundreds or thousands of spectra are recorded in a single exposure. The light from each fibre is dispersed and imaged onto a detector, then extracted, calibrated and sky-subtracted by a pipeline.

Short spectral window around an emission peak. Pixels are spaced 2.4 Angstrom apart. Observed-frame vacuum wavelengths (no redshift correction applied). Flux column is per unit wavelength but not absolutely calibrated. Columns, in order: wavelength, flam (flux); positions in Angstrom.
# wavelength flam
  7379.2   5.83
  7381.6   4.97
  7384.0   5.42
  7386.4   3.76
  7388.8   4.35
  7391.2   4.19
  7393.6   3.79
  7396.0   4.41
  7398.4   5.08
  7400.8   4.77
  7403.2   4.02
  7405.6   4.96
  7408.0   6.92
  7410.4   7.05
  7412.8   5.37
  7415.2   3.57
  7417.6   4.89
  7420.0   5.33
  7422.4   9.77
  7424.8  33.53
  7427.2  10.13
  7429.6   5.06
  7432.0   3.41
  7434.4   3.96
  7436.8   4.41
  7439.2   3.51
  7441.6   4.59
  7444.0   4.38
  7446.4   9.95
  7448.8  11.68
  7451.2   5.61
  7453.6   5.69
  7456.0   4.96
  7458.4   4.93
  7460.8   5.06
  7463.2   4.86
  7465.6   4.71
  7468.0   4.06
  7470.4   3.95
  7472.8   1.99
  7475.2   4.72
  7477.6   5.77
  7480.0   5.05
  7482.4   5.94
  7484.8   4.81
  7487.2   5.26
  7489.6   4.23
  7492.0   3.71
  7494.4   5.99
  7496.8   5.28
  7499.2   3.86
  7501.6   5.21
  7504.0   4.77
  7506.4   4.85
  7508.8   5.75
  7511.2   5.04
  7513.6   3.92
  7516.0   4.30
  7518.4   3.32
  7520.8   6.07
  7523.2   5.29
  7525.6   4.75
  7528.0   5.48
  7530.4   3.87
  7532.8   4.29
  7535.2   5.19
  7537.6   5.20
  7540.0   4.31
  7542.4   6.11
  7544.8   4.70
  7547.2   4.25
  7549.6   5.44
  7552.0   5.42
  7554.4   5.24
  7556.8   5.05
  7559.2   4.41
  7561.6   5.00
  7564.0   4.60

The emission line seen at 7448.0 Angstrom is [N II]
